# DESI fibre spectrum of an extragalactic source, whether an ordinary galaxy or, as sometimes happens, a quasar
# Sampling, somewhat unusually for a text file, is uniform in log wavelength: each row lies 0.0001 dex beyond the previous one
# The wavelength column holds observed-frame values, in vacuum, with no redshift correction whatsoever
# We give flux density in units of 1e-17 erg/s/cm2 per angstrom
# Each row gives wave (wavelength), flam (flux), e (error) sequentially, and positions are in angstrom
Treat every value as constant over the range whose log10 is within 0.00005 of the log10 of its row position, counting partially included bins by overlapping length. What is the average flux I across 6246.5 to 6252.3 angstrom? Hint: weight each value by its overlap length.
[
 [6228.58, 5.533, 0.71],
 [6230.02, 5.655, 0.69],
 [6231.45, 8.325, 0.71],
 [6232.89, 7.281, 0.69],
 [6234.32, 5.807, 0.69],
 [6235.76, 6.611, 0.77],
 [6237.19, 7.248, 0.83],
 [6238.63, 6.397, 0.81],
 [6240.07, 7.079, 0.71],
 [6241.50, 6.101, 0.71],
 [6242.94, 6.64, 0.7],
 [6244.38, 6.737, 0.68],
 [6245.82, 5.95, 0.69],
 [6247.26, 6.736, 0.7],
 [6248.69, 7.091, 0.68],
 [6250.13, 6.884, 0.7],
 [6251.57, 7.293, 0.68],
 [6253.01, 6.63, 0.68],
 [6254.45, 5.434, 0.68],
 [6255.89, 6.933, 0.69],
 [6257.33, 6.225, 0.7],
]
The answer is 7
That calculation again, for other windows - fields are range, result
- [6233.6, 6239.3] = 6.52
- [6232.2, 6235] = 6.56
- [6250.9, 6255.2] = 6.45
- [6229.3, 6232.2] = 6.99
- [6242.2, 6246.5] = 6.43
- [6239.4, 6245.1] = 6.64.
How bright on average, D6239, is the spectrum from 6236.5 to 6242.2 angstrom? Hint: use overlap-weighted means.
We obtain 6.71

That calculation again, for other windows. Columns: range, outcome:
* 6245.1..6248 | 6.36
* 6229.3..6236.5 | 6.74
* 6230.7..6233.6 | 7.78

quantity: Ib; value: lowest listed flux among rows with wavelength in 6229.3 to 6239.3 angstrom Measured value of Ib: 5.655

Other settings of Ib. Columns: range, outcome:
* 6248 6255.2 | 5.434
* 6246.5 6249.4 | 6.736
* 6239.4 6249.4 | 5.95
